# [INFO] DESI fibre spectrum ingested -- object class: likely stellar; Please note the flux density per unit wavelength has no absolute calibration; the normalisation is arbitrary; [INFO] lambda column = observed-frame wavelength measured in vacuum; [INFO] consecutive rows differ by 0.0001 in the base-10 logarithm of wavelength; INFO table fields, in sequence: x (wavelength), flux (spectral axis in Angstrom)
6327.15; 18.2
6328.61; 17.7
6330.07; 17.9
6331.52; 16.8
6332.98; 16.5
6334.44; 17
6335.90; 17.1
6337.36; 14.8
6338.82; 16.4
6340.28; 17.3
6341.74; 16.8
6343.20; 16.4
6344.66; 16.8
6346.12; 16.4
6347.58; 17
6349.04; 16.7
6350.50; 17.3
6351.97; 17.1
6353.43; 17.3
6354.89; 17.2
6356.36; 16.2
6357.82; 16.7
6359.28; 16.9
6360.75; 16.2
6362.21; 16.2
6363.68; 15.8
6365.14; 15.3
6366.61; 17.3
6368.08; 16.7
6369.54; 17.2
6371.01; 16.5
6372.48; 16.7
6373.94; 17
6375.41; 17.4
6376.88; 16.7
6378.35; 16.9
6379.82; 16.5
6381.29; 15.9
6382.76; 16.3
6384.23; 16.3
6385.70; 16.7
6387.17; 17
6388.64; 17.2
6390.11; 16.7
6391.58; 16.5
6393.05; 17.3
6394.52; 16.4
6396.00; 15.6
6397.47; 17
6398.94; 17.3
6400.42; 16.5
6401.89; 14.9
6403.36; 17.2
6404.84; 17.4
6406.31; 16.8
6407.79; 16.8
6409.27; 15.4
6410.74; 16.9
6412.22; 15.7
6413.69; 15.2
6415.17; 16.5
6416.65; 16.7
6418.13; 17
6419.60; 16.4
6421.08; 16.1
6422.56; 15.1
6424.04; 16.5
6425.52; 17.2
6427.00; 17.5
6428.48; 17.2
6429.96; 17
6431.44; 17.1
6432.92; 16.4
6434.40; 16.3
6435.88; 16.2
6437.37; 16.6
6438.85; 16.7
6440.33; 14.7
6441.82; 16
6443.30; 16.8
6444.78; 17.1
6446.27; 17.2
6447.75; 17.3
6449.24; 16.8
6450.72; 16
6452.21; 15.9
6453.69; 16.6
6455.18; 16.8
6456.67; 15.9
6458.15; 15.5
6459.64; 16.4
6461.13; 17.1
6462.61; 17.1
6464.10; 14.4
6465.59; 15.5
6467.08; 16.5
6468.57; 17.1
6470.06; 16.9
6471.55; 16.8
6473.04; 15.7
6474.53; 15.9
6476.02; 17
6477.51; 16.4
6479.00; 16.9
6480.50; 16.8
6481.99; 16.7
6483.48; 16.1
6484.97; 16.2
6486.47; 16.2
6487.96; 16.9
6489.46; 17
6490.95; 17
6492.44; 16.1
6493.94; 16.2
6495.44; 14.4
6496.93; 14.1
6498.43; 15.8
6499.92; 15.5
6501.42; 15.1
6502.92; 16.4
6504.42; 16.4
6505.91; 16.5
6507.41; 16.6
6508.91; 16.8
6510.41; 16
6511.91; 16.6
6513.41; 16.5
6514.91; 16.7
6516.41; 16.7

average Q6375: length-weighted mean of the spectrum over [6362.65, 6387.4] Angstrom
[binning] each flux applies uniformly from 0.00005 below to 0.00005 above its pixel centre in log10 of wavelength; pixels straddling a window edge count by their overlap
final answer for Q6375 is 16.6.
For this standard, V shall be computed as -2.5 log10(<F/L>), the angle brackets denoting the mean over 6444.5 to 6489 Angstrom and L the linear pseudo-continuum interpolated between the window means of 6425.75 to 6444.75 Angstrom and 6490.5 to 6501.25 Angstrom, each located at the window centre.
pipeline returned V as -0.03 mag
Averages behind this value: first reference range 16.6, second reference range 15.5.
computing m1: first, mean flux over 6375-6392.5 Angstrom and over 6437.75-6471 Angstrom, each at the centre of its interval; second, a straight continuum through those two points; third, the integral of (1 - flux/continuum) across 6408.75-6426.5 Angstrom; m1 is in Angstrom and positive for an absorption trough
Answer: 0.3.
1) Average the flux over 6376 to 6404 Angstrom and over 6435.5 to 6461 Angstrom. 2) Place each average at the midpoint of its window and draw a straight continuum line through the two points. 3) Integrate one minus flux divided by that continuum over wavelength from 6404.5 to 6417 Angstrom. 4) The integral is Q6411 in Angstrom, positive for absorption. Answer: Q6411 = 0.1 Angstrom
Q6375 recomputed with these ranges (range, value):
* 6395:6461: 16.5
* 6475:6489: 16.6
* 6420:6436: 16.6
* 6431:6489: 16.4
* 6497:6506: 15.8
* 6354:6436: 16.6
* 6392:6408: 16.6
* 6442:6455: 16.7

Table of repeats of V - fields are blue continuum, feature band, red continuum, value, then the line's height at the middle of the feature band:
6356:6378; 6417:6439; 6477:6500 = -0.02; 16.4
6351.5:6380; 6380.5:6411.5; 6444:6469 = 0.00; 16.6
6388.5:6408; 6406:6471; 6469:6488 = 0.01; 16.6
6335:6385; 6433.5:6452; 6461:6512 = -0.01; 16.4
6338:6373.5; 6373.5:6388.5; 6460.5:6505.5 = -0.01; 16.6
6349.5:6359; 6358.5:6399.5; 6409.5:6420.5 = 0.00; 16.7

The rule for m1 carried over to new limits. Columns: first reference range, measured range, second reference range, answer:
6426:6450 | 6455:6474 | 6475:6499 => 0.2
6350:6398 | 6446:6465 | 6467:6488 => 0.2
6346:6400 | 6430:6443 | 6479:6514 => 0.1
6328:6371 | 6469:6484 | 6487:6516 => -0.3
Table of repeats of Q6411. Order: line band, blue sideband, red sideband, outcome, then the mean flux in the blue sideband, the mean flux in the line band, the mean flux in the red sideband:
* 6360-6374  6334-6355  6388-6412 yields 0.19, 16.8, 16.5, 16.6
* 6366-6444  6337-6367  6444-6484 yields -0.15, 16.6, 16.6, 16.5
